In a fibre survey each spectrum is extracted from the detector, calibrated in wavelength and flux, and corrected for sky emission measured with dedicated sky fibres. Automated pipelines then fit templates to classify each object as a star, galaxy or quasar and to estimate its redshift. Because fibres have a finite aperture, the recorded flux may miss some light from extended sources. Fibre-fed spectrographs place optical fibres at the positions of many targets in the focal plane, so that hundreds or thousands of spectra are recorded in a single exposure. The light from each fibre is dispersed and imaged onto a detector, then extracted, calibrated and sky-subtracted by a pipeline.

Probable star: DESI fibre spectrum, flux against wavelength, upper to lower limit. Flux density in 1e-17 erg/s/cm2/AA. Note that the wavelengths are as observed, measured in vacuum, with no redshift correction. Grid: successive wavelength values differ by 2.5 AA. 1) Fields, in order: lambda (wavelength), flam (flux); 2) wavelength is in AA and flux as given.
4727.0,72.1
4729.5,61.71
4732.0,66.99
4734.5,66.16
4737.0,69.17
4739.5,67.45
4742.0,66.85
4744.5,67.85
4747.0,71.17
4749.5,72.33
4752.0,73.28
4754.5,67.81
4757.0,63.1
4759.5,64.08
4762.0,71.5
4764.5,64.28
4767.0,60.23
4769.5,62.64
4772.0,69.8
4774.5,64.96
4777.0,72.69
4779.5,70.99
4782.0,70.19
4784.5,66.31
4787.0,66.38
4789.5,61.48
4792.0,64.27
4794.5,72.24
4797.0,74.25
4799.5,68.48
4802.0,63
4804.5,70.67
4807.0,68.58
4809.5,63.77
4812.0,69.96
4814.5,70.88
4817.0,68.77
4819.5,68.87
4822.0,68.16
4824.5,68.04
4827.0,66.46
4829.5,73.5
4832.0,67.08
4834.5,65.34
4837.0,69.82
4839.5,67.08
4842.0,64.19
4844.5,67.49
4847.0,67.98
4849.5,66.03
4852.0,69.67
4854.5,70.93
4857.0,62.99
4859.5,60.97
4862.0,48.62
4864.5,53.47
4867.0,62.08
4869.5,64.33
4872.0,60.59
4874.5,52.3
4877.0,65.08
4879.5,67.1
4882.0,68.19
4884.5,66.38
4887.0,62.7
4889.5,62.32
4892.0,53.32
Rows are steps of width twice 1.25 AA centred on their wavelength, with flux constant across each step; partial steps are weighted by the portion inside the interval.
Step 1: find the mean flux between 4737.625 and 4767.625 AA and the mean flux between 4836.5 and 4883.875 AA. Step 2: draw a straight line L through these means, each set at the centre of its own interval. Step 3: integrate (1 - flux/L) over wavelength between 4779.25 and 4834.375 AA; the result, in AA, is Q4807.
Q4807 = -2.2 AA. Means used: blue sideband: 67.7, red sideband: 63.6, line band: 68.2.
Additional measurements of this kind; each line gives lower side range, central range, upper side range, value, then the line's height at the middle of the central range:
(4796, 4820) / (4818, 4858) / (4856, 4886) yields -1.7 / 65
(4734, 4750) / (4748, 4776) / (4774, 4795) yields 0.6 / 68.2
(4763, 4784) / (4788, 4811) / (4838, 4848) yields -0.2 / 66.9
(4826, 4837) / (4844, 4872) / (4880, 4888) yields 1.8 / 67.1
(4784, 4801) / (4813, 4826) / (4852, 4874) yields -0.8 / 65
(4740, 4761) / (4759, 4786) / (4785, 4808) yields 0.3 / 68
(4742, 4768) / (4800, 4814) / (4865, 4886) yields -0.4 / 65.6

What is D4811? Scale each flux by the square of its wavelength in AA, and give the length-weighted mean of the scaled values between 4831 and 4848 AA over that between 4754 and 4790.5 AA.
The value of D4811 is 1.0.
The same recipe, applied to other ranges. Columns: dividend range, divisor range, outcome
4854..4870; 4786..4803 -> 0.91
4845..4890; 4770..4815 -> 0.95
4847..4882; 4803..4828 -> 0.93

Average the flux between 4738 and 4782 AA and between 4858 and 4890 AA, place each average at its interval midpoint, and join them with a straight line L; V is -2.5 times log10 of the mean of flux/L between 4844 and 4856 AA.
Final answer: -0.10 mag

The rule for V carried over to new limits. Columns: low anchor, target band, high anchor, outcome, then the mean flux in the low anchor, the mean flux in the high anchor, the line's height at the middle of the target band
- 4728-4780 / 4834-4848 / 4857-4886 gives -0.07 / 67.4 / 60.9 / 62.6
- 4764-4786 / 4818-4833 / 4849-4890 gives -0.07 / 67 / 62.5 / 64.6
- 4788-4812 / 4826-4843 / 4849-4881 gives -0.05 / 67.5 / 61.8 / 64.5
